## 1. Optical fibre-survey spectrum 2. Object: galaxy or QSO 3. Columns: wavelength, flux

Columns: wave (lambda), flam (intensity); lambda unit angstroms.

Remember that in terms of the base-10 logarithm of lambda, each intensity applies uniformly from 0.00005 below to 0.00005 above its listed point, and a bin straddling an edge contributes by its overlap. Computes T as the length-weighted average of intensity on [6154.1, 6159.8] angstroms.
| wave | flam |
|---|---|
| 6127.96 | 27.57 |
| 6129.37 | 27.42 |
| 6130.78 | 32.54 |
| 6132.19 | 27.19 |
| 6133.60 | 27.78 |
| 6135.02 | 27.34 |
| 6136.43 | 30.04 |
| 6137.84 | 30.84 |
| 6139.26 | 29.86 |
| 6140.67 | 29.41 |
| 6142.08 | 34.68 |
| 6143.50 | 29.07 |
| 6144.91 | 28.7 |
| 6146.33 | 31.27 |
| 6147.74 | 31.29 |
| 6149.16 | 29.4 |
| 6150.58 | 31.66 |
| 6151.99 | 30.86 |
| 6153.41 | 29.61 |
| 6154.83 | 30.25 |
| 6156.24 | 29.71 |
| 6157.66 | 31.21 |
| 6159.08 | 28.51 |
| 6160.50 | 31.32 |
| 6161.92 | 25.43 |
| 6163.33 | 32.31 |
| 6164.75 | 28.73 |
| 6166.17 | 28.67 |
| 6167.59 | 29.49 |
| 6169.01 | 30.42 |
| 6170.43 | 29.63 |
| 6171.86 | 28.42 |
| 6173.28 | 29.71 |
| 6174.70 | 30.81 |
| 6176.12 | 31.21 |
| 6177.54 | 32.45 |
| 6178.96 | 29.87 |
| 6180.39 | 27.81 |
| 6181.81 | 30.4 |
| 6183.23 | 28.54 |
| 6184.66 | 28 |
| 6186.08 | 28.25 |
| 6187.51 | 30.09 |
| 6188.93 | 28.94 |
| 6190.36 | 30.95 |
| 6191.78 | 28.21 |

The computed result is 29.9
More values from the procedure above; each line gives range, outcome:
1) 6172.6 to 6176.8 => 30.6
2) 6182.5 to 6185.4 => 28.3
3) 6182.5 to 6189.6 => 28.8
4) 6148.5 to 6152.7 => 30.7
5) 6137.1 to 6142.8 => 31.2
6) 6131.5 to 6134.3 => 27.5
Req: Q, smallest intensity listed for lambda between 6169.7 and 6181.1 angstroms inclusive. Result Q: 27.81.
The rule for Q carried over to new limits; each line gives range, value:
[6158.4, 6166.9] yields 25.43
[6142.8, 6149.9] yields 28.7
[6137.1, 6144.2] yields 29.07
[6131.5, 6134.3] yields 27.19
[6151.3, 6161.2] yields 28.51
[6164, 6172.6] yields 28.42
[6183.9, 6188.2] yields 28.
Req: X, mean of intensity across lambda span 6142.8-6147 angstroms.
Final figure 29.7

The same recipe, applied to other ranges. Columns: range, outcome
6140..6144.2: 31.1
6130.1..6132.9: 29.9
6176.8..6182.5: 30.1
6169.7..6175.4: 29.6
